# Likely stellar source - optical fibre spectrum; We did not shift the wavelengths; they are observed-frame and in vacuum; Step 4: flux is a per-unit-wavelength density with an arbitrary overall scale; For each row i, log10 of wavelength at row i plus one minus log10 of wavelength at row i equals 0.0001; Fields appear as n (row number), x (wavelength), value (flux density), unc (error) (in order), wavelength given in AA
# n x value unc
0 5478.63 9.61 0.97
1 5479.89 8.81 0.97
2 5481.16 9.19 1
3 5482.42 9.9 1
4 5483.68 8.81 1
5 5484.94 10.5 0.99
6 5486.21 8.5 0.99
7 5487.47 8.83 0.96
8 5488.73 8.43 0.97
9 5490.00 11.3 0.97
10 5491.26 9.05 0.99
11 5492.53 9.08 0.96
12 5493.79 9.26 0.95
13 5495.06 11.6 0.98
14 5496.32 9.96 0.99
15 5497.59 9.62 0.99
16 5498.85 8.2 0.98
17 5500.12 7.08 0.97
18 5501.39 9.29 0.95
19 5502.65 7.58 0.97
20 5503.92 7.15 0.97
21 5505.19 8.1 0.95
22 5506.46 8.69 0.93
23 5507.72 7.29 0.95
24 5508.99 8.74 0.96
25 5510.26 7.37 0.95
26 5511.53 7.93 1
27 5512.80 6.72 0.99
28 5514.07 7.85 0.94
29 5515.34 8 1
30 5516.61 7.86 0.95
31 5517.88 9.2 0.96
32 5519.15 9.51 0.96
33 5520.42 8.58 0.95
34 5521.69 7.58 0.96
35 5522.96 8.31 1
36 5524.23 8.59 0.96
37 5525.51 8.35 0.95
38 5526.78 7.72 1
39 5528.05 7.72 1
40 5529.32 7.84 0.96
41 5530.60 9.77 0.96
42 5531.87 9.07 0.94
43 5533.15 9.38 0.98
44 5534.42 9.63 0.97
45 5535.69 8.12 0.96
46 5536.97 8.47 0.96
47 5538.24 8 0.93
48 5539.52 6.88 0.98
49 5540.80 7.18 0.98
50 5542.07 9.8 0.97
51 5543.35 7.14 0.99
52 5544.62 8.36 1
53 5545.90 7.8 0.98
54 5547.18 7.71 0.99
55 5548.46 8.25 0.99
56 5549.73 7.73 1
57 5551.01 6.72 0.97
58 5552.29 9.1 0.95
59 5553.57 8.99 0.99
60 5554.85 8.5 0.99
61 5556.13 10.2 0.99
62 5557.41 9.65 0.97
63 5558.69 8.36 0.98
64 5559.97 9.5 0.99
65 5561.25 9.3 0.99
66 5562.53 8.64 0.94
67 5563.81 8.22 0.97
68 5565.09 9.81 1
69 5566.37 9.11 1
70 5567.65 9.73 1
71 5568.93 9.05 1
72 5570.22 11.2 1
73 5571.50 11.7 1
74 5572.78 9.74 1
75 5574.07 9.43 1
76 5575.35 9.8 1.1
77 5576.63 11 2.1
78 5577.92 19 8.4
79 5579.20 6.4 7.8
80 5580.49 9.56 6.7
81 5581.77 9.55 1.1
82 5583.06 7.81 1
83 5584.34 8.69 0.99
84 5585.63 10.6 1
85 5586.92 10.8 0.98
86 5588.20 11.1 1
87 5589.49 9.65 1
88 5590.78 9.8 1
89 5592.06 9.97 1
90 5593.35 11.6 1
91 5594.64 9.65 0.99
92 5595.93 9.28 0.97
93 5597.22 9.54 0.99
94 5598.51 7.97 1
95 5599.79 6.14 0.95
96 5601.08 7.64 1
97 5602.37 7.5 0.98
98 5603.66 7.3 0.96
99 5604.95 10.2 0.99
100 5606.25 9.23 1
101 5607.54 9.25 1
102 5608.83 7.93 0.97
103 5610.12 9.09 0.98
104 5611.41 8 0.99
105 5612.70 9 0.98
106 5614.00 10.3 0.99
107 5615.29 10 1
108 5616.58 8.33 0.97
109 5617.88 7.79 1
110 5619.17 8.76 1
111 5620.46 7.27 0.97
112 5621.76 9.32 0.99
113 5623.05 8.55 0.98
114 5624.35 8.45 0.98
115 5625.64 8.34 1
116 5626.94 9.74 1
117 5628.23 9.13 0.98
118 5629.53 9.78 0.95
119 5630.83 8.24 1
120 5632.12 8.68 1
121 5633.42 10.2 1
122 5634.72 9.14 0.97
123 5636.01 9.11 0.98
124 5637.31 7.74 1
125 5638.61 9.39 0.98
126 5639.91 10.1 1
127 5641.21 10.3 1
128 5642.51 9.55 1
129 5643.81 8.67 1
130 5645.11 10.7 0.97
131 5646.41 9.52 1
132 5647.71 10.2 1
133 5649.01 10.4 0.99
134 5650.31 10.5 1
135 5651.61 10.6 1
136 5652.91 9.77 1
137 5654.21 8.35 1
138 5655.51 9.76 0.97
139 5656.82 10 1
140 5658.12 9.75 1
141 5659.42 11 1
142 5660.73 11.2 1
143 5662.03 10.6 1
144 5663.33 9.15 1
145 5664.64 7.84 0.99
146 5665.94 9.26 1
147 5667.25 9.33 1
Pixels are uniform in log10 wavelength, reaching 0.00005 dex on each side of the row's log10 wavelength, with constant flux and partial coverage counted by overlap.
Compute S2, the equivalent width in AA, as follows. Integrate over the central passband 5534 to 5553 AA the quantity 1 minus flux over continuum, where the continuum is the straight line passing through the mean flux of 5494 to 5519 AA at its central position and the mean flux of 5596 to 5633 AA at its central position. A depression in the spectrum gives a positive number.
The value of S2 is 0.93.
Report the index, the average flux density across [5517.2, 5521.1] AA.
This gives 9.07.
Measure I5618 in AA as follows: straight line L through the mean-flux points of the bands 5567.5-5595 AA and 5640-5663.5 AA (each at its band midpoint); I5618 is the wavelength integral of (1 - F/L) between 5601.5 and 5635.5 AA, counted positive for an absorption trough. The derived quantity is 4.43 AA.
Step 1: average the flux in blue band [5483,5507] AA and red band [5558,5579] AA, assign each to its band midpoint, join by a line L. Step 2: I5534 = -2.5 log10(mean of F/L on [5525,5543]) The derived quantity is 0.15 mag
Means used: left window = 9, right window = 10.1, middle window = 8.4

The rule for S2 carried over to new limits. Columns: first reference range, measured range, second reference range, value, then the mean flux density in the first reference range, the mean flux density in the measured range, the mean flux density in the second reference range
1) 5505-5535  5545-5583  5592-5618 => -3.6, 8.33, 9.41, 8.84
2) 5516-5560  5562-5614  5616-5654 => -3.9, 8.43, 9.5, 9.24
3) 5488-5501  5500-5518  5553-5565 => 2.7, 9.35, 7.91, 9.08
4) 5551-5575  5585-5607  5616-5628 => -0.9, 9.39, 9.29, 8.53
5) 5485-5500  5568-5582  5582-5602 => -1.9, 9.4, 10.6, 9.33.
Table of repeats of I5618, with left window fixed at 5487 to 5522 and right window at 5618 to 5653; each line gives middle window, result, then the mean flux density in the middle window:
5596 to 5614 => 1.3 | 8.47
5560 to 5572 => -0.9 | 9.61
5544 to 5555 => 0.9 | 8.11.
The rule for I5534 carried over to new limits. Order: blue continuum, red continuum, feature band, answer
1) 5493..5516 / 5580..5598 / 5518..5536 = 0.02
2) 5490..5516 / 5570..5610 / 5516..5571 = 0.05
